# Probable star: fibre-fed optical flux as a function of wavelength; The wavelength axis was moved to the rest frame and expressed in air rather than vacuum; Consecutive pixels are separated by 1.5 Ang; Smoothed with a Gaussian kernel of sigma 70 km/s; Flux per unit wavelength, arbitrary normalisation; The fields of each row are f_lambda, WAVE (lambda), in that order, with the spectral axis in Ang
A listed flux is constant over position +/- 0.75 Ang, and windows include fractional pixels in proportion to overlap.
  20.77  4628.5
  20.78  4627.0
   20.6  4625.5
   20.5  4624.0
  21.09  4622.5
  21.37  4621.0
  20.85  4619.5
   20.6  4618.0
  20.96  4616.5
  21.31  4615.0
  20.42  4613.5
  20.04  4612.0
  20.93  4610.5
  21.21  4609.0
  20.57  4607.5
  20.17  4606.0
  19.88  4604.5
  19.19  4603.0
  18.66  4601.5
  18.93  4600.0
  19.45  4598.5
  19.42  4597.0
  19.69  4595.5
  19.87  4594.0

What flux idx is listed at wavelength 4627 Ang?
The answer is 20.78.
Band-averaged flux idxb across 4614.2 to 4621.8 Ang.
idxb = 21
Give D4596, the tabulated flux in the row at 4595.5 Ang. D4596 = 19.69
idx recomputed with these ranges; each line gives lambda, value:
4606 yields 20.17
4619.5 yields 20.85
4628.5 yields 20.77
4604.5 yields 19.88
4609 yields 21.21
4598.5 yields 19.45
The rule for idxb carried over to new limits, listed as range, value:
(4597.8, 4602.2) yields 19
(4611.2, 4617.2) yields 20.7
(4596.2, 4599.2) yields 19.4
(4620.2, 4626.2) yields 20.9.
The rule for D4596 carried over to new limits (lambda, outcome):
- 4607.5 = 20.57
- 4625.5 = 20.6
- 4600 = 18.93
